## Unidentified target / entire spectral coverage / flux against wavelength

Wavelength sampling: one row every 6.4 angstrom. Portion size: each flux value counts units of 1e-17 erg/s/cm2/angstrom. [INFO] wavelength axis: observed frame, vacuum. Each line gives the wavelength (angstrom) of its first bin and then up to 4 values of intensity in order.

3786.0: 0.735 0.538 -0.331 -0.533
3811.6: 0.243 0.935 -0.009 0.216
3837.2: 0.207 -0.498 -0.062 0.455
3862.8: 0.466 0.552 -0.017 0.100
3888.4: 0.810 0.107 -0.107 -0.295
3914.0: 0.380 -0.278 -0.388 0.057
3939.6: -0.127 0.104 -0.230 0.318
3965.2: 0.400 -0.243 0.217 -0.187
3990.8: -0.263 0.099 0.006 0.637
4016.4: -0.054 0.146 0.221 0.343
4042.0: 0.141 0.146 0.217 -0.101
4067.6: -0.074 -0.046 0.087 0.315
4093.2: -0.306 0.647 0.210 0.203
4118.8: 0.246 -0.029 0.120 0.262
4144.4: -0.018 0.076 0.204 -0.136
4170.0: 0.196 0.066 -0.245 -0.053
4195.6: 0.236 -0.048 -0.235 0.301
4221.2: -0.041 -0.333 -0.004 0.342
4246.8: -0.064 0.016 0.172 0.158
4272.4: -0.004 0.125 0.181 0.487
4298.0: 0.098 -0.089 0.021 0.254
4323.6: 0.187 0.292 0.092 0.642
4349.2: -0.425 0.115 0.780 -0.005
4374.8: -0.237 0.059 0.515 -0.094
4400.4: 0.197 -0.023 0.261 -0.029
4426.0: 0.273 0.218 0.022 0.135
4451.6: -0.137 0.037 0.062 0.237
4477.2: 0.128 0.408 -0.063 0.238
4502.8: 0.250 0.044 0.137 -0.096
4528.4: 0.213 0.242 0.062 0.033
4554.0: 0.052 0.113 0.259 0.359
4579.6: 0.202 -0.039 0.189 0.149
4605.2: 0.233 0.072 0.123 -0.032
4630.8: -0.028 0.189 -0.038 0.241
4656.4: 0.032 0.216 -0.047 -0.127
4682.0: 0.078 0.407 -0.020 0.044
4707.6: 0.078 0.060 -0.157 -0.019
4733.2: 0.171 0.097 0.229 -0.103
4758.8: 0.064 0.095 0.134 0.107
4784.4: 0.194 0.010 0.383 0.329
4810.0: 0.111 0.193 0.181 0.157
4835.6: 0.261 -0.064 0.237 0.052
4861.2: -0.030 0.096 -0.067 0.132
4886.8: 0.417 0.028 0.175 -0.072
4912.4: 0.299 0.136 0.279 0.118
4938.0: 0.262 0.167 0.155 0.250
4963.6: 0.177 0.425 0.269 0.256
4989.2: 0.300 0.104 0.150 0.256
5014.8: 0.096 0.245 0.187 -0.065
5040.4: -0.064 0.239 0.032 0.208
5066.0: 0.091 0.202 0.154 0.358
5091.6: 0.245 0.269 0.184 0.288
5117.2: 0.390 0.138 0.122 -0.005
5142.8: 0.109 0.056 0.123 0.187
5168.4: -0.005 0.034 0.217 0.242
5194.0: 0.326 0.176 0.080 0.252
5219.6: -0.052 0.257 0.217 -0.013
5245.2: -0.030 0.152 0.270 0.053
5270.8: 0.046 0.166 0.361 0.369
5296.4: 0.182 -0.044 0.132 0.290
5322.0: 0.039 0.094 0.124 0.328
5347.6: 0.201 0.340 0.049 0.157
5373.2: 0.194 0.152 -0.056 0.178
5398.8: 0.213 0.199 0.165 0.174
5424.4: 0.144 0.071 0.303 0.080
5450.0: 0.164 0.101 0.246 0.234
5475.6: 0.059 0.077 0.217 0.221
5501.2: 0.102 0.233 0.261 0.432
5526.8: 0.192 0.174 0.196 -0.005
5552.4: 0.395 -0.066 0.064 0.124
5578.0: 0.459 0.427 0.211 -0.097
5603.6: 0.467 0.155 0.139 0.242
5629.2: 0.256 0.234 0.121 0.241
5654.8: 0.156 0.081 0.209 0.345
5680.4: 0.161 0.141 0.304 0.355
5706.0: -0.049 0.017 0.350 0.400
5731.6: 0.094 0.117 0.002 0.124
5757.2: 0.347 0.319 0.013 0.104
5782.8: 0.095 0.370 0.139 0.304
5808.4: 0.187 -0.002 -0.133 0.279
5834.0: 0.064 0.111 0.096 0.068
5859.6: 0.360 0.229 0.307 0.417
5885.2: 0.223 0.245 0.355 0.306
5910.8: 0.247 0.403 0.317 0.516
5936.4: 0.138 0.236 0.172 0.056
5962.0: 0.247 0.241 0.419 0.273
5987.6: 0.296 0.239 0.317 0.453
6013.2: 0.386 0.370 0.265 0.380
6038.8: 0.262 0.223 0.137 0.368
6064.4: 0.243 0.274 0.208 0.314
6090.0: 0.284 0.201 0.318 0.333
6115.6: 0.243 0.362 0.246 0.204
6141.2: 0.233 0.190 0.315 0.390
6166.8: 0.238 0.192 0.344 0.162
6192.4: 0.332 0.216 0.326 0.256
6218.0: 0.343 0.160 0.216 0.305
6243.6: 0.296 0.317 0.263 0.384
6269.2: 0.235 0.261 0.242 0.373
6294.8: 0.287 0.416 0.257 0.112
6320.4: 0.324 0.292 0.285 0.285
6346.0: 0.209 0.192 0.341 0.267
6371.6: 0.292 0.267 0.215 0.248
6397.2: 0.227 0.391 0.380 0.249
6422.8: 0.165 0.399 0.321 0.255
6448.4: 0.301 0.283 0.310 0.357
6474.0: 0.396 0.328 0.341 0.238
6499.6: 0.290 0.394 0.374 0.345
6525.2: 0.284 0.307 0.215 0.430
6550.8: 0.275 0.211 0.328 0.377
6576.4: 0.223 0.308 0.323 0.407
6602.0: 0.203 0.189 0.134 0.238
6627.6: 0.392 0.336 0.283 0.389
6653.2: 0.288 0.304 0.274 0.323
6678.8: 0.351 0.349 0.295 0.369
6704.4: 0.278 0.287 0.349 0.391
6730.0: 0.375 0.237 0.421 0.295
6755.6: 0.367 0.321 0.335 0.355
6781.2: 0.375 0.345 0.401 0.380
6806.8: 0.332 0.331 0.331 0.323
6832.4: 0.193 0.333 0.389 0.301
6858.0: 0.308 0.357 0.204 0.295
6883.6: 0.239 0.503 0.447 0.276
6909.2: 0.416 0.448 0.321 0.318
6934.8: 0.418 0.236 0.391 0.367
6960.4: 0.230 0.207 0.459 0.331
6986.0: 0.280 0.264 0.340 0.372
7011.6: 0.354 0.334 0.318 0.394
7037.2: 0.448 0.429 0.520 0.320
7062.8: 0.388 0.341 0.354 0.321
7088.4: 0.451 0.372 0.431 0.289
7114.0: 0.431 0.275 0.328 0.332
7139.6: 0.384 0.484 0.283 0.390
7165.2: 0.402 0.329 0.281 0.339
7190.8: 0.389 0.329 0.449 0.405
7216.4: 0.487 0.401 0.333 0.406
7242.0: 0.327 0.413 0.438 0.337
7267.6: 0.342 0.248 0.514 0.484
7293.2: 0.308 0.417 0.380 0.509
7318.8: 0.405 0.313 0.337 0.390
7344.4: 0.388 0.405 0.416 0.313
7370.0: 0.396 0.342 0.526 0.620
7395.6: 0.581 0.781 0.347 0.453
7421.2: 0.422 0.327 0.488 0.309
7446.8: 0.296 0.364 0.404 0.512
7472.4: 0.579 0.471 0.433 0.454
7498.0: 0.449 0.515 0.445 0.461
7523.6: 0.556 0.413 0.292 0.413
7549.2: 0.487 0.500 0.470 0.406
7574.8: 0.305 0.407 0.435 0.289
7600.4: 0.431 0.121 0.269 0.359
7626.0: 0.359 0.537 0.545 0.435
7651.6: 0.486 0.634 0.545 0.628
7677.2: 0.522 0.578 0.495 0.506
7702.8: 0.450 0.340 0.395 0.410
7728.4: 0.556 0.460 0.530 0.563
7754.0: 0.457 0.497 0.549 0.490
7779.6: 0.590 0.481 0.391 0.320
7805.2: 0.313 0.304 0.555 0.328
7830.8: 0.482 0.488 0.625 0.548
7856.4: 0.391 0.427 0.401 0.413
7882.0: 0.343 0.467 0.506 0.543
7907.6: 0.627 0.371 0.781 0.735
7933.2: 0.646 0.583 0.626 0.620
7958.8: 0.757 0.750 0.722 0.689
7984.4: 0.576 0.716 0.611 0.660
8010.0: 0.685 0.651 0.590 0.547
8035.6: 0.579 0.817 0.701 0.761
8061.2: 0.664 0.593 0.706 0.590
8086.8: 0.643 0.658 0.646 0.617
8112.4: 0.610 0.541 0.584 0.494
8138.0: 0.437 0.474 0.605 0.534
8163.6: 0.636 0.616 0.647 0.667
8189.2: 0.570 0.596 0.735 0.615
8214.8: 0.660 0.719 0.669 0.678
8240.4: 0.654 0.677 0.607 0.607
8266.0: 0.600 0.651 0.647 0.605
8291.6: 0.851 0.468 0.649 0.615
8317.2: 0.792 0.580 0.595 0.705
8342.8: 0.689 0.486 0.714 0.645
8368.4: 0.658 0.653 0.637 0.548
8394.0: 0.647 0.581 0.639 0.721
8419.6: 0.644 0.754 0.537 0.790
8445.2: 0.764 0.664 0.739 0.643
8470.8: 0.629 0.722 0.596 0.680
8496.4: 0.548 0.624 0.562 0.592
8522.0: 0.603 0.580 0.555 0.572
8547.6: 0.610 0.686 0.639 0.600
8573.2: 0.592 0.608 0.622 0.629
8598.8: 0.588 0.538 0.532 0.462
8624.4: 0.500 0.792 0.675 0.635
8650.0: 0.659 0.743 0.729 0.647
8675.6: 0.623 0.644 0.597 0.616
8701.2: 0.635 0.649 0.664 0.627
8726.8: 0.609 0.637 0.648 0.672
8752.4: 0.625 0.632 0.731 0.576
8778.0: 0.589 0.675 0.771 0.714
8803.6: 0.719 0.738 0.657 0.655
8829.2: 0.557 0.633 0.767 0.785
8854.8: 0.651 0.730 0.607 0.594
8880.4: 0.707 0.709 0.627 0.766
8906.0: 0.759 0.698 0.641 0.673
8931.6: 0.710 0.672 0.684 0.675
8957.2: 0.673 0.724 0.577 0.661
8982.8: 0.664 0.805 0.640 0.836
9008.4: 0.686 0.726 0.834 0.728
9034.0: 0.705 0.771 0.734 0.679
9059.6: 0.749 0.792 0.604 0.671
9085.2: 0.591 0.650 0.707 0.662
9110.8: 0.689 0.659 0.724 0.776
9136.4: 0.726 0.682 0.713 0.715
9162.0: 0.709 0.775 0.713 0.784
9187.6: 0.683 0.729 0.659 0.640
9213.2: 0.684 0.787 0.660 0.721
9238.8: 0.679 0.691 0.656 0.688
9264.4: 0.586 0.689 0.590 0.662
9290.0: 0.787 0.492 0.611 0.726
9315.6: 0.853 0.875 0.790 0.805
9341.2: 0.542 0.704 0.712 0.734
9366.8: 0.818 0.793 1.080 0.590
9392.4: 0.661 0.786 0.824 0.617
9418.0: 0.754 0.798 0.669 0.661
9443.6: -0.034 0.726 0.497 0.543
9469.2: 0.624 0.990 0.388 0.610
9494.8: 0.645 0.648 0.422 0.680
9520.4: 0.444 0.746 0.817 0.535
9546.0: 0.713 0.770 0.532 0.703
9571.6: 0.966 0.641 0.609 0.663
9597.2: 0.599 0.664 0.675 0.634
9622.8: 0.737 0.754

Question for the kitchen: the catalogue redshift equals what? 0.983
